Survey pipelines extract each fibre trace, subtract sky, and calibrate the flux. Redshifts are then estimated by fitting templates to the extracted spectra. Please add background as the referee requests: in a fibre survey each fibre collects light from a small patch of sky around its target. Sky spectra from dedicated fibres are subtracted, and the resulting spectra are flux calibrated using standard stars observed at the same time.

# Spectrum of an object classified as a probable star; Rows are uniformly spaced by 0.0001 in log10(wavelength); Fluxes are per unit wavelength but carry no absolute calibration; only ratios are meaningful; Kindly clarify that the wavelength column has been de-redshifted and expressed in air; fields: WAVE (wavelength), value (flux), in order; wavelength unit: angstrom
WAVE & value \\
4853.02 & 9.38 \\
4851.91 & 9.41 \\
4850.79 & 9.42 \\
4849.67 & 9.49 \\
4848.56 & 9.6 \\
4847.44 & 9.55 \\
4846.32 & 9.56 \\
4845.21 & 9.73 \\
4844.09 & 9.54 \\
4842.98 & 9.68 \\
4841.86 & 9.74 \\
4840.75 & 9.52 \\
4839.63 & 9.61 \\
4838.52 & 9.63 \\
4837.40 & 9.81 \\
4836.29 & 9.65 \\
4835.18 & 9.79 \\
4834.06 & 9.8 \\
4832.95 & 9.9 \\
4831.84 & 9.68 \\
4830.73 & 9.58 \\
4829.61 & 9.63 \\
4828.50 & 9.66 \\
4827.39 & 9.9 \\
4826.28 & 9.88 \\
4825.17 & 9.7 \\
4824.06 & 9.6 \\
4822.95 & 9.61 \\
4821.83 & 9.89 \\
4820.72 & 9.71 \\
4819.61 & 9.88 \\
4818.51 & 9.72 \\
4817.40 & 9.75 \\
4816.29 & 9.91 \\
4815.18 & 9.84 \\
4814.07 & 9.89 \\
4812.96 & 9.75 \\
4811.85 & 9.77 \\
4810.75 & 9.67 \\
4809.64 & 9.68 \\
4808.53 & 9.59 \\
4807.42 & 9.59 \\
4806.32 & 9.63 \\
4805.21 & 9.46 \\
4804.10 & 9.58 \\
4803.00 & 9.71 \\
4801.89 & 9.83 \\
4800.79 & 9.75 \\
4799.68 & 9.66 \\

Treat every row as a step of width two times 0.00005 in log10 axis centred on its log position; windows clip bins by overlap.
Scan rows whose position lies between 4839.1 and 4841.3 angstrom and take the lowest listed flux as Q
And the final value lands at 9.52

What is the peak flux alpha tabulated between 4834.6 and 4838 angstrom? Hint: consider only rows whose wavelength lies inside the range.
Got 9.81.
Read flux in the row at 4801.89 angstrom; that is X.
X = 9.83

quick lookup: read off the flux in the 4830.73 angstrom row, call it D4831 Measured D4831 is 9.58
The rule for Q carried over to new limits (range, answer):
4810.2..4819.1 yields 9.67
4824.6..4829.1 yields 9.66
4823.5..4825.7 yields 9.6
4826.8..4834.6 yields 9.58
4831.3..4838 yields 9.65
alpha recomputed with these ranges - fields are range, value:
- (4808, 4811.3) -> 9.68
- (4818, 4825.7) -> 9.89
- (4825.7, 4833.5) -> 9.9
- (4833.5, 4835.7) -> 9.8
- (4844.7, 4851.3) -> 9.73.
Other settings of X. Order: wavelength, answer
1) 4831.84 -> 9.68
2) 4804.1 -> 9.58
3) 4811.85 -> 9.77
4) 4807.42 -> 9.59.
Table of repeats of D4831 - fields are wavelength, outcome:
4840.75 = 9.52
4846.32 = 9.56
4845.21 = 9.73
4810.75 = 9.67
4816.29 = 9.91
